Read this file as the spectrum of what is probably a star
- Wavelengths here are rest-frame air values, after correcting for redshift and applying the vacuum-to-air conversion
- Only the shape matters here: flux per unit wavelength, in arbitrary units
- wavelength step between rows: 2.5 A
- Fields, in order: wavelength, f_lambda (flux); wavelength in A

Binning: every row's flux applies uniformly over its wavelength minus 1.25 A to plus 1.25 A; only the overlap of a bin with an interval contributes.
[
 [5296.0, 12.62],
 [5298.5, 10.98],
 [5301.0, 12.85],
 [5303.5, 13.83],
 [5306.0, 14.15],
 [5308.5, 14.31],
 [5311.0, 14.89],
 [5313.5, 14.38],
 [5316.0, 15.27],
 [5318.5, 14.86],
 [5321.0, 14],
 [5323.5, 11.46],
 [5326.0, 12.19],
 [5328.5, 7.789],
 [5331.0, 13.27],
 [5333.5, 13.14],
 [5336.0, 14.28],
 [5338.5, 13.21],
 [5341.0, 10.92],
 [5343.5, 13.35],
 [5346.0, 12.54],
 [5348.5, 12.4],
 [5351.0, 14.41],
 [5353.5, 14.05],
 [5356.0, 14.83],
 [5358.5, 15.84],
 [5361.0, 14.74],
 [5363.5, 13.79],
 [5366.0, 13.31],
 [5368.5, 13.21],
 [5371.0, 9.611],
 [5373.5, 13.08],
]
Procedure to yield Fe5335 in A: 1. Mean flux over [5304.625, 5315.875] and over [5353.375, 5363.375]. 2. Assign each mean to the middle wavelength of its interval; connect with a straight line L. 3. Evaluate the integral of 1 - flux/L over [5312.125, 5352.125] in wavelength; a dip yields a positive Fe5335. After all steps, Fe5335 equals 4.6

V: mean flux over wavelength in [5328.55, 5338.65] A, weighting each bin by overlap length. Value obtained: 12.8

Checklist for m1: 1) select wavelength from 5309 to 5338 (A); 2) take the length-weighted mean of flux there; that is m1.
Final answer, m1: 13.3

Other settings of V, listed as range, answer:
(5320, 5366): 13.1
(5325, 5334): 11.5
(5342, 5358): 13.7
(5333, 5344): 12.9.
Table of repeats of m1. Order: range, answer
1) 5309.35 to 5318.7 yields 14.8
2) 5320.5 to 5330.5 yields 11.3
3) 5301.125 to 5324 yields 14.2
